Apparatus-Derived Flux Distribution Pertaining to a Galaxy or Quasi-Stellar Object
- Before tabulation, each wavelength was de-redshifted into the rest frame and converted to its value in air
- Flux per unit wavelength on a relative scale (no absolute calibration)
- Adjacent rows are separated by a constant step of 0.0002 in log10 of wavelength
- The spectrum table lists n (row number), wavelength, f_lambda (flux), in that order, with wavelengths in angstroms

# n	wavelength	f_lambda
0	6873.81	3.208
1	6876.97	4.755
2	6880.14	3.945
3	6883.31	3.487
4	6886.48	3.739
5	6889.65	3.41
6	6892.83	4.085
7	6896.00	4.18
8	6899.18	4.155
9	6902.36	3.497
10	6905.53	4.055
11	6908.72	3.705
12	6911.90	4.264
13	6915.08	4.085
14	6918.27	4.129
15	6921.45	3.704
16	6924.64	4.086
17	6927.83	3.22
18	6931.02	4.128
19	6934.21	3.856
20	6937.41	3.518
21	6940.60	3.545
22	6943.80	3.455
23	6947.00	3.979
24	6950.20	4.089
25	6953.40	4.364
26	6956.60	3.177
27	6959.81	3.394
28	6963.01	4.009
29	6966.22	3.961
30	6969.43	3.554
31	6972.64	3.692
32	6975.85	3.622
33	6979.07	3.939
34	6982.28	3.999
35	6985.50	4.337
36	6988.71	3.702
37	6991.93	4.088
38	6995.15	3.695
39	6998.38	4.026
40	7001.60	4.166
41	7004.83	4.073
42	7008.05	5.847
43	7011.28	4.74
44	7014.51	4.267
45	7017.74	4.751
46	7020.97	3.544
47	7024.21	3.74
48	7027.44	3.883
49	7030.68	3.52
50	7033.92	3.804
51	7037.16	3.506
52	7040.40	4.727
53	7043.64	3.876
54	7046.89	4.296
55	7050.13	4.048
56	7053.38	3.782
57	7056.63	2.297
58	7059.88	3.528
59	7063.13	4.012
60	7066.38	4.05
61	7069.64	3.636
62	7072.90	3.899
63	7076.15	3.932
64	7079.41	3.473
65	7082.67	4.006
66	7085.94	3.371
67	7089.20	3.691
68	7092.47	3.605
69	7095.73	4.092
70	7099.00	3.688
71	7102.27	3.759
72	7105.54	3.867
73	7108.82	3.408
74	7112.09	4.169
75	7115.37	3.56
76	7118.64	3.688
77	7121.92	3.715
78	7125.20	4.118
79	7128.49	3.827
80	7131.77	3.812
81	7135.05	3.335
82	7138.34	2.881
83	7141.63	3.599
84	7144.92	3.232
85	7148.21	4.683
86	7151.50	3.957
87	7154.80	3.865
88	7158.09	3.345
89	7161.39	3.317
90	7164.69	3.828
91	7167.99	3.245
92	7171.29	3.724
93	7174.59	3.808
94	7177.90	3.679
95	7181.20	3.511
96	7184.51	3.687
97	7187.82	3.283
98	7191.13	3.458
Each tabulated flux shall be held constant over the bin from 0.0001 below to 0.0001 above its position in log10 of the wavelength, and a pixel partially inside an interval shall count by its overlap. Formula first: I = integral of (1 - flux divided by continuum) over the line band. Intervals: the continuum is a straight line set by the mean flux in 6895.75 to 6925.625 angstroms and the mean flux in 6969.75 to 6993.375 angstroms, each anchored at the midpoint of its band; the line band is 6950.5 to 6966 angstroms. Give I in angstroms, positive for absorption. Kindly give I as 0.5 angstroms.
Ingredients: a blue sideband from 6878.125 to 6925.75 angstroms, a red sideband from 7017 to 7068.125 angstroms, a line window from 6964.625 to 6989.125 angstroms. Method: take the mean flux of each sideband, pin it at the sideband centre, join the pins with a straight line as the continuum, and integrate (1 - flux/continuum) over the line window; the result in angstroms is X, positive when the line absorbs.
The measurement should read 0.0 angstroms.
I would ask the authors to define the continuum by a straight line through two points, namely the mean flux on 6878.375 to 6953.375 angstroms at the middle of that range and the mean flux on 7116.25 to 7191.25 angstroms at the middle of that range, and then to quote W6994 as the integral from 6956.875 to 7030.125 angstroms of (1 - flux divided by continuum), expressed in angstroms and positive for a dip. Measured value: -4.69 angstroms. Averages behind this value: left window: 3.85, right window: 3.64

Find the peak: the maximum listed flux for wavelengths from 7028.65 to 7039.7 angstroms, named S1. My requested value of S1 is 3.804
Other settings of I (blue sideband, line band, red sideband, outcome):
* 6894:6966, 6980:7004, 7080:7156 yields -1.21 angstroms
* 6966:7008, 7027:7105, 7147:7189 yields 1.65 angstroms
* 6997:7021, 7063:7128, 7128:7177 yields 3.02 angstroms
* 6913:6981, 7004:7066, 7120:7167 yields -4.53 angstroms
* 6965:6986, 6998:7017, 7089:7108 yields -3.66 angstroms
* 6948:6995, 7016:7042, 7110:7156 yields -0.85 angstroms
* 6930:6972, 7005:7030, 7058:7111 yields -3.91 angstroms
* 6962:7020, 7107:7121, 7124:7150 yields 0.16 angstroms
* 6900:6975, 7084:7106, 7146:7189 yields 0.01 angstroms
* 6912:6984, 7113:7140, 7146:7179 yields 0.84 angstroms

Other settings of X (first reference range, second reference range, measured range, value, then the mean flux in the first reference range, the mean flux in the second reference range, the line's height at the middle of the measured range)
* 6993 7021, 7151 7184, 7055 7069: 2.2 angstroms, 4.39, 3.62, 4.12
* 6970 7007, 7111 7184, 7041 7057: 0.1 angstroms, 3.96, 3.67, 3.85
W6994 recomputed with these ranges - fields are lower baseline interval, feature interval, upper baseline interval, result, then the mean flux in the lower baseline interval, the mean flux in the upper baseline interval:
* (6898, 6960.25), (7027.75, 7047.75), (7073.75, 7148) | -1.0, 3.83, 3.7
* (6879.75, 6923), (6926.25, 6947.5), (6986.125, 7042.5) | 1.6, 3.89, 4.12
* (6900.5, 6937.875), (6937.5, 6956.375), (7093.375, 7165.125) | 0.2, 3.87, 3.71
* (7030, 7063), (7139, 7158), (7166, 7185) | -0.7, 3.76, 3.61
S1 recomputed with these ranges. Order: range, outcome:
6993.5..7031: 5.847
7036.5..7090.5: 4.727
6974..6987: 4.337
